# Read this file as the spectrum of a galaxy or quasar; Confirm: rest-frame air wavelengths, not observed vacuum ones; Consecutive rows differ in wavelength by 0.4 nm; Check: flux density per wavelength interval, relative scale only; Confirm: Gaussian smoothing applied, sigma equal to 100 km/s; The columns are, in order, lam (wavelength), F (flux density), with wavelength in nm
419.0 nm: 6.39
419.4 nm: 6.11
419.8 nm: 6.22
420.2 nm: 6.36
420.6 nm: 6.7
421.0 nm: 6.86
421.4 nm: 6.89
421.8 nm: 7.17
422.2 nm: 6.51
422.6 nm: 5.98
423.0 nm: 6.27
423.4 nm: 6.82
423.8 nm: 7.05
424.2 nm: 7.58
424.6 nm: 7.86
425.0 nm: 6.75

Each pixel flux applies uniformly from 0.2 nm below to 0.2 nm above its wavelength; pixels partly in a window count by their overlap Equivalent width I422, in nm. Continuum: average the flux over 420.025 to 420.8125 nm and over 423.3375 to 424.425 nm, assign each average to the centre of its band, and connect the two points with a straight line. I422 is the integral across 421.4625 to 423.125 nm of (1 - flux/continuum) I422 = 0.09 nm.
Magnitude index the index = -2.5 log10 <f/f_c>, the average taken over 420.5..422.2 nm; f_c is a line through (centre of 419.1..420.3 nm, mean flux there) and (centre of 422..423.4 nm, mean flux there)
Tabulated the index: -0.10 mag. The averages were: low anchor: 6.23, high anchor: 6.33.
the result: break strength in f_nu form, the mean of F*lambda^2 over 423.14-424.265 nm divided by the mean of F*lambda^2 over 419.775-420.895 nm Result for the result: 1.1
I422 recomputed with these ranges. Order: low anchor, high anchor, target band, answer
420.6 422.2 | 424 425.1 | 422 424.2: 0.18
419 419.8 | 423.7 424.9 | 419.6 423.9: 0.12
